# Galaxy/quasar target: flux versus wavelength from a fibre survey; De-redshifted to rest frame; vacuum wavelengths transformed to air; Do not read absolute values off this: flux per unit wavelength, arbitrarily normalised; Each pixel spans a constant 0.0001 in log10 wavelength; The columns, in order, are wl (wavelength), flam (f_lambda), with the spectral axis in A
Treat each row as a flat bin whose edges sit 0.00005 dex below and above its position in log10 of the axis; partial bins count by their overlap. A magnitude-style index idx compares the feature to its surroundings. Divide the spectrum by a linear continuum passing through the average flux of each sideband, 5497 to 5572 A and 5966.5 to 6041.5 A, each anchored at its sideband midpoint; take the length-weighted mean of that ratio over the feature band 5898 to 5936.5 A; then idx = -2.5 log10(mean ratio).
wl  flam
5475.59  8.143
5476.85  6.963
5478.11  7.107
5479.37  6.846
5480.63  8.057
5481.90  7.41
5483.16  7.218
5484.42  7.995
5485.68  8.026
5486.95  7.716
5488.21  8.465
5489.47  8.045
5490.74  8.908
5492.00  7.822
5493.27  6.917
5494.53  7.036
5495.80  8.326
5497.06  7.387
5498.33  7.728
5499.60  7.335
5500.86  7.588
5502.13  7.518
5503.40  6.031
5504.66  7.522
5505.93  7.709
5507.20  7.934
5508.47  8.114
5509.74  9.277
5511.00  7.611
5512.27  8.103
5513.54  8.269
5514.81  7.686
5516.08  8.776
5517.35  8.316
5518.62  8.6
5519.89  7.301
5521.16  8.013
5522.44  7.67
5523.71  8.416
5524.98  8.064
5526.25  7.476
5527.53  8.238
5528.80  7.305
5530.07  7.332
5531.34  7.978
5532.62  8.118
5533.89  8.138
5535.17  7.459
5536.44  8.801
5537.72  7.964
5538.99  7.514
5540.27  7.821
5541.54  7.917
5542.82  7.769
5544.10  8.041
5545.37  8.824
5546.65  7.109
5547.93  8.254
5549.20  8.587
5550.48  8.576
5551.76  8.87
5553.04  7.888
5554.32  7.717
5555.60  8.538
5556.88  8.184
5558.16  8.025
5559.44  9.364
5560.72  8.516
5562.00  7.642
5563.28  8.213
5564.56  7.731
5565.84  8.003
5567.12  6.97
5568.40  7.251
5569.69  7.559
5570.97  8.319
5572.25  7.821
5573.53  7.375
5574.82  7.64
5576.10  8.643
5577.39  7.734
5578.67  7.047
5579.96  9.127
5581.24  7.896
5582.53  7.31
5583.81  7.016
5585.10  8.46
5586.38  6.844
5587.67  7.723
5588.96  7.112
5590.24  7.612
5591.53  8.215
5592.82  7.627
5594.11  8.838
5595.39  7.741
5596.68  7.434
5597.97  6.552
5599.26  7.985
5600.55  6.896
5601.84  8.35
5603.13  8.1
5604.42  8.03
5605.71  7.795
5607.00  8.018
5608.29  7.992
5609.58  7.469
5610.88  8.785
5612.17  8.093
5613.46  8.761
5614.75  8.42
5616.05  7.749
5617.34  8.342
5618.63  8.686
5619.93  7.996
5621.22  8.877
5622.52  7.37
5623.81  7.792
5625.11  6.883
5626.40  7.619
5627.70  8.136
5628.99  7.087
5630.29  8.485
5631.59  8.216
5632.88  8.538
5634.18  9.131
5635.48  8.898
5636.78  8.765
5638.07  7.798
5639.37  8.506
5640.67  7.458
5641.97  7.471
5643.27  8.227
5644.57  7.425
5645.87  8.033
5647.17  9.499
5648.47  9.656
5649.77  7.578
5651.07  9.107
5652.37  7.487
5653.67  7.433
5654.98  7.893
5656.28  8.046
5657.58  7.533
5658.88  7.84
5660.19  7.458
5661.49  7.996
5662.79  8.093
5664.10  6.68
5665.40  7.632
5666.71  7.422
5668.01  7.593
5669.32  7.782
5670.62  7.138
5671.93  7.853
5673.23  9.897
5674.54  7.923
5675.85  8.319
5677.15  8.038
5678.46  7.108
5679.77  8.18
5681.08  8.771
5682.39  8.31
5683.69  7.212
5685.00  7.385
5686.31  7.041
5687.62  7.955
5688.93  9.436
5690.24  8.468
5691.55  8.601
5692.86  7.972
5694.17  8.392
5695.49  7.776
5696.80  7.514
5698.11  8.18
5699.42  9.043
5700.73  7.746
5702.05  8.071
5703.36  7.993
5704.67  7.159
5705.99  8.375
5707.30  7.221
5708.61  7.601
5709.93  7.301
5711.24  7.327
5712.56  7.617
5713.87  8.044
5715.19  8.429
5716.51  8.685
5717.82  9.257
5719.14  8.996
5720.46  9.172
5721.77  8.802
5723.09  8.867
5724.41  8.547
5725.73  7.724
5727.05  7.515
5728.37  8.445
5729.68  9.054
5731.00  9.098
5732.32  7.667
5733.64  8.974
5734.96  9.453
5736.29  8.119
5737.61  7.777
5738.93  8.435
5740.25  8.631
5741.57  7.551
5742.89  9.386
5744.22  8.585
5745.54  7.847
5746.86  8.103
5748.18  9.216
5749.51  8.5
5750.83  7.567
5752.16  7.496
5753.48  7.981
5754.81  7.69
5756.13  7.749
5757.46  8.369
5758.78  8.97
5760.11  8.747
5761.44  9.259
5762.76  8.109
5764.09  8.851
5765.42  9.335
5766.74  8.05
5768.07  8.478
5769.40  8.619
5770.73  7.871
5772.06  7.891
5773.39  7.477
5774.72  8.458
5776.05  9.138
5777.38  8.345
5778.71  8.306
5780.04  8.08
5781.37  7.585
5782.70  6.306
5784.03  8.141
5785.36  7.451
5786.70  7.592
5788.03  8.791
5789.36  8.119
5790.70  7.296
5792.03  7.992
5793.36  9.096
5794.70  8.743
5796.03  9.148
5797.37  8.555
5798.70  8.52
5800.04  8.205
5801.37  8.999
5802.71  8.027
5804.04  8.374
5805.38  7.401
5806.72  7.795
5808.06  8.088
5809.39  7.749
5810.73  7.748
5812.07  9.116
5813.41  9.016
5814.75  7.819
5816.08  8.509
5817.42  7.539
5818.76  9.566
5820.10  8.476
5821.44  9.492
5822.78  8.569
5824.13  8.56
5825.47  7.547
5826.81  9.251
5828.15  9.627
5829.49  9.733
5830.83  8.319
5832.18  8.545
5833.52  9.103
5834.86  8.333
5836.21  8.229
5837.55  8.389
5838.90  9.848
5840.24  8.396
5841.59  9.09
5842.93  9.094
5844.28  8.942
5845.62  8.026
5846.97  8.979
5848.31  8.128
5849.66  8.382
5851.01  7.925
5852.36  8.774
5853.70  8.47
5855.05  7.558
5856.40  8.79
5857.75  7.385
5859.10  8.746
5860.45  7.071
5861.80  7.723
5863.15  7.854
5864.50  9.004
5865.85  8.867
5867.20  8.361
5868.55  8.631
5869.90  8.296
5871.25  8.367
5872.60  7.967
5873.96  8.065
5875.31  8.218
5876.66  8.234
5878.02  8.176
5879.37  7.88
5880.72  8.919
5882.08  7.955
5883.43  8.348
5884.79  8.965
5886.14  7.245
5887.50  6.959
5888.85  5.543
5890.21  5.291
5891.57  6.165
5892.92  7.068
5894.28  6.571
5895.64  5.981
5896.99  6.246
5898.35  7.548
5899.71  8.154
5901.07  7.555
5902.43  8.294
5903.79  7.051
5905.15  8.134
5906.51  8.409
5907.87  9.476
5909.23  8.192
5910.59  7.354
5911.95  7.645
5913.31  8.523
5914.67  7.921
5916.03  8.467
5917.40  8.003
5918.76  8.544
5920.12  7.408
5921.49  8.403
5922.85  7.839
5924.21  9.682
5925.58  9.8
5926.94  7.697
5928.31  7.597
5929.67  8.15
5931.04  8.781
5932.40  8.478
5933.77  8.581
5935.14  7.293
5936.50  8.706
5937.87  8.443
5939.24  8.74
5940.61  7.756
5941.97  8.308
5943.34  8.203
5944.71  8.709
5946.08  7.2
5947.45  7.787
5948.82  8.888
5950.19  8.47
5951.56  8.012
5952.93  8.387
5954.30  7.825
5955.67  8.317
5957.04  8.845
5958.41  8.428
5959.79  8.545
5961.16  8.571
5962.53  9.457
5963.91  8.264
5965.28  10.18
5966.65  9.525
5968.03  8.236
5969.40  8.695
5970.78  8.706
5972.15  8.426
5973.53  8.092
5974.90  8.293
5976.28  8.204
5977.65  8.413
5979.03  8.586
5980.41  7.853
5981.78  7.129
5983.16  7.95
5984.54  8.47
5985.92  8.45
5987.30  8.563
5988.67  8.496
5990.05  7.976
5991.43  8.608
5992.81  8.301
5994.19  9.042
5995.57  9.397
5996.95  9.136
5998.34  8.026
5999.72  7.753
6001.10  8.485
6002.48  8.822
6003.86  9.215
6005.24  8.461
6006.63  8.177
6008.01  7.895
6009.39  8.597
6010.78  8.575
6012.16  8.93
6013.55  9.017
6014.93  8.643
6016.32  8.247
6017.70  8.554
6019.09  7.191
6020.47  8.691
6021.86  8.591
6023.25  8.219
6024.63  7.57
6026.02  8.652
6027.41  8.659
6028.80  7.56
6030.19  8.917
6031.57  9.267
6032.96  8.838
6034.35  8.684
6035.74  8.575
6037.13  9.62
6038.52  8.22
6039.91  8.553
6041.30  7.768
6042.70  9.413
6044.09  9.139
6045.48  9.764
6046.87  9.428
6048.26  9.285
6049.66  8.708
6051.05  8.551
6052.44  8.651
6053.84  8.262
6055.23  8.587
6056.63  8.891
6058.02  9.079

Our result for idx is 0.02 mag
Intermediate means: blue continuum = 7.95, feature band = 8.19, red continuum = 8.46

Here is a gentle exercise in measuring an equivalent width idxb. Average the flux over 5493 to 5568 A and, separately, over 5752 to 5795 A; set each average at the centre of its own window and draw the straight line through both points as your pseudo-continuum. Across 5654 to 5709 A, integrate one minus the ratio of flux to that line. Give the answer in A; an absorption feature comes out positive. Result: 1.22 A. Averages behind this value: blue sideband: 7.94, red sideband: 8.2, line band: 7.92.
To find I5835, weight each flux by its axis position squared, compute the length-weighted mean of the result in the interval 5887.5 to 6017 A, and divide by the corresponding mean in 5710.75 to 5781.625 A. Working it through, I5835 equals 1.05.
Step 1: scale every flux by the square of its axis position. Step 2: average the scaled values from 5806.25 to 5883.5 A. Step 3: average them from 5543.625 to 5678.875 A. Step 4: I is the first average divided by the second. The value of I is 1.15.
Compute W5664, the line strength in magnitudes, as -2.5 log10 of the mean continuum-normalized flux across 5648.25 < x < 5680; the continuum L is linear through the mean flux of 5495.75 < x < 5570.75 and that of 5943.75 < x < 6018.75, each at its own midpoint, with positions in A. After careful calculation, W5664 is 0.03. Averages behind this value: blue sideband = 7.95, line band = 7.88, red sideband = 8.47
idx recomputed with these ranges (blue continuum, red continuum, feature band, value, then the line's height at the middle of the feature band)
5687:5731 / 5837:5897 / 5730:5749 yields -0.04 mag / 8.19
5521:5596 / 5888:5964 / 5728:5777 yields -0.06 mag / 7.96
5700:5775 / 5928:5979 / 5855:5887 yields 0.02 mag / 8.37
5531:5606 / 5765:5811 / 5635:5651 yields -0.04 mag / 7.99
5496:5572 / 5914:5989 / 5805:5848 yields -0.04 mag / 8.25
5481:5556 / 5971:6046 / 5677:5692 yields 0.01 mag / 8.11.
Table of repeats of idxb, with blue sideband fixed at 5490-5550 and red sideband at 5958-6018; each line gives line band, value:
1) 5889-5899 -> 2.43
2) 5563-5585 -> 0.57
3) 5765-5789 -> 0.43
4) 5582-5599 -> 0.85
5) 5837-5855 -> -0.60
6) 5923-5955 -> 0.55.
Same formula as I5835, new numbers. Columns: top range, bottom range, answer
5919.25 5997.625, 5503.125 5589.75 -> 1.23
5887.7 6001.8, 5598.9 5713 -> 1.13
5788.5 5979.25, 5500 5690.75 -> 1.15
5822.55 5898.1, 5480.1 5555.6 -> 1.16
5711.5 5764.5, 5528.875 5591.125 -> 1.13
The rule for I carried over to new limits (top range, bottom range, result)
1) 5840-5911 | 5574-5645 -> 1.10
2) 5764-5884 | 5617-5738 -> 1.09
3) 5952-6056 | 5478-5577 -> 1.28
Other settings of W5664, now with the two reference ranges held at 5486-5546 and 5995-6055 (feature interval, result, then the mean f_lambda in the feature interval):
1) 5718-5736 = -0.058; 8.64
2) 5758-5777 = -0.034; 8.51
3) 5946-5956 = 0.046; 8.16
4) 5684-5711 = 0.028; 7.94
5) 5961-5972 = -0.051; 8.95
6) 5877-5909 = 0.128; 7.49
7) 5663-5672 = 0.093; 7.44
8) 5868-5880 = 0.027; 8.2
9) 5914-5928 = 0.015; 8.35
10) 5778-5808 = 0.023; 8.11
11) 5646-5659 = -0.017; 8.22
